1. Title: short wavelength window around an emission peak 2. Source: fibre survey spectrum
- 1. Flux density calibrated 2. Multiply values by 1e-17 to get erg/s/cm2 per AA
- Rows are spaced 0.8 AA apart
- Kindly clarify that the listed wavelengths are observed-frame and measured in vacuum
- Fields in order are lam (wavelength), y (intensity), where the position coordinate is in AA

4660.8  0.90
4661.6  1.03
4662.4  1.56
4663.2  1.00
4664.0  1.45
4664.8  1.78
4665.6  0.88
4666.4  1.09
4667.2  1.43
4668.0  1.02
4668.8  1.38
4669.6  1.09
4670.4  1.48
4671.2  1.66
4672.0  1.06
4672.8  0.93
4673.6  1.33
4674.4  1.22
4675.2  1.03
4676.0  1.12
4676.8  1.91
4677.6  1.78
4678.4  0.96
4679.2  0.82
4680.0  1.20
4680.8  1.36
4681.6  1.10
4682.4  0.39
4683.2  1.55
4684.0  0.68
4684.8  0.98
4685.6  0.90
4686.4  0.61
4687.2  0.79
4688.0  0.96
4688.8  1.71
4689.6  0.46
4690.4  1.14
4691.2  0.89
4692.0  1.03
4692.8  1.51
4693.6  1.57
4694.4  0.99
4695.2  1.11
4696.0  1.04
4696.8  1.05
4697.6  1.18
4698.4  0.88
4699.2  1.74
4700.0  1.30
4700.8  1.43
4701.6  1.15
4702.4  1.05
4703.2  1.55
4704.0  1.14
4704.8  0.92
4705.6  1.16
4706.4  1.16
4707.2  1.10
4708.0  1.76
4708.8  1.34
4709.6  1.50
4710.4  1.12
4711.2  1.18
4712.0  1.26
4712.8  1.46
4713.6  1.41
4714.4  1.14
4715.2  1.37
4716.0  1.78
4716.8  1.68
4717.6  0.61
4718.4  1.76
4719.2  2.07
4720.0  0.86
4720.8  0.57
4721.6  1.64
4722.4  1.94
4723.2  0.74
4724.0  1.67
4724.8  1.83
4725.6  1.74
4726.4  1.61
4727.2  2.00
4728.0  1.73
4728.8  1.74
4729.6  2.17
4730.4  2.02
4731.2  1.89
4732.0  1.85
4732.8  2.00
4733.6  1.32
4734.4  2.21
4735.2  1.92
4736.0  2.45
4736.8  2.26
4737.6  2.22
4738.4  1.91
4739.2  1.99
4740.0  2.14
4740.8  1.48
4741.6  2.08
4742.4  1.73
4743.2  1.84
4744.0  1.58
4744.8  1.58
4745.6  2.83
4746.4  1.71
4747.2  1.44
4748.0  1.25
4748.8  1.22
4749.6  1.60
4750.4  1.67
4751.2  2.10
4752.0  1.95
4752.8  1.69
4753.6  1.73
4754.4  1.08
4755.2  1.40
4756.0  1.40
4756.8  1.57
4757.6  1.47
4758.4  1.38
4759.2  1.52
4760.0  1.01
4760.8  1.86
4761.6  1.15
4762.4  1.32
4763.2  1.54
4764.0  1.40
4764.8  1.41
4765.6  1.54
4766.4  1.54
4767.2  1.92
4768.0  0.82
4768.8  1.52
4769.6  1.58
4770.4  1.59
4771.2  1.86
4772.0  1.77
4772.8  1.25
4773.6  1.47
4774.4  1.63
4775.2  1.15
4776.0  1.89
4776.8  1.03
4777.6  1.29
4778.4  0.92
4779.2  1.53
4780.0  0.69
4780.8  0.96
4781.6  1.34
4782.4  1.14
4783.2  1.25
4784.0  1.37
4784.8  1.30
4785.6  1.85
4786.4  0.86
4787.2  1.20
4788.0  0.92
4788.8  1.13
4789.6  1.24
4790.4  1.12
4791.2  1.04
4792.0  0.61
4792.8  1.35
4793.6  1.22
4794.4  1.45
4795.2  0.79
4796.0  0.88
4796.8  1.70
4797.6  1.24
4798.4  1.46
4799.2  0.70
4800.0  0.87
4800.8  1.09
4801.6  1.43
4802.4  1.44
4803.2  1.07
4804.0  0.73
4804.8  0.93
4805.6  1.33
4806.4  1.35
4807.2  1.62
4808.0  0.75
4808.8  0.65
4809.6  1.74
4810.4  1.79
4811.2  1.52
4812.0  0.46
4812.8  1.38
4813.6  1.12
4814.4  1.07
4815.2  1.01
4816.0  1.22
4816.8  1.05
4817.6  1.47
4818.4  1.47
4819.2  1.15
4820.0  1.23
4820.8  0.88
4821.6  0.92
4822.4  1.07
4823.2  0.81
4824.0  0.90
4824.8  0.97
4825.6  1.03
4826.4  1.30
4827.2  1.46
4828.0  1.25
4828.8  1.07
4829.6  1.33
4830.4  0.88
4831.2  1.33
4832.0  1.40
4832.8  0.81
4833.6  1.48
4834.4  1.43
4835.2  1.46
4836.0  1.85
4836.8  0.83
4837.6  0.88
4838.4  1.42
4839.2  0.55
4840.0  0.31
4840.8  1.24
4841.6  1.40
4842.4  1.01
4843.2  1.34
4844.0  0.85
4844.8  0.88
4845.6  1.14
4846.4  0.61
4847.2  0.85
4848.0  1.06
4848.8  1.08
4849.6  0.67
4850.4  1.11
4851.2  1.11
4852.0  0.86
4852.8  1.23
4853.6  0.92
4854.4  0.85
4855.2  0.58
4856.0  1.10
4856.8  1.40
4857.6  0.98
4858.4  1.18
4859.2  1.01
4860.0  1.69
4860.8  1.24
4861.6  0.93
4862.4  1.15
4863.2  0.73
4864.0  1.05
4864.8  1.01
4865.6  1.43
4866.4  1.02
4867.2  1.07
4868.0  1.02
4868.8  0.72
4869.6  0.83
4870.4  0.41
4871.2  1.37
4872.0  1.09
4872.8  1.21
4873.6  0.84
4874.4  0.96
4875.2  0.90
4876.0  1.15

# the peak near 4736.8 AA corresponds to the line Mg II 2798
